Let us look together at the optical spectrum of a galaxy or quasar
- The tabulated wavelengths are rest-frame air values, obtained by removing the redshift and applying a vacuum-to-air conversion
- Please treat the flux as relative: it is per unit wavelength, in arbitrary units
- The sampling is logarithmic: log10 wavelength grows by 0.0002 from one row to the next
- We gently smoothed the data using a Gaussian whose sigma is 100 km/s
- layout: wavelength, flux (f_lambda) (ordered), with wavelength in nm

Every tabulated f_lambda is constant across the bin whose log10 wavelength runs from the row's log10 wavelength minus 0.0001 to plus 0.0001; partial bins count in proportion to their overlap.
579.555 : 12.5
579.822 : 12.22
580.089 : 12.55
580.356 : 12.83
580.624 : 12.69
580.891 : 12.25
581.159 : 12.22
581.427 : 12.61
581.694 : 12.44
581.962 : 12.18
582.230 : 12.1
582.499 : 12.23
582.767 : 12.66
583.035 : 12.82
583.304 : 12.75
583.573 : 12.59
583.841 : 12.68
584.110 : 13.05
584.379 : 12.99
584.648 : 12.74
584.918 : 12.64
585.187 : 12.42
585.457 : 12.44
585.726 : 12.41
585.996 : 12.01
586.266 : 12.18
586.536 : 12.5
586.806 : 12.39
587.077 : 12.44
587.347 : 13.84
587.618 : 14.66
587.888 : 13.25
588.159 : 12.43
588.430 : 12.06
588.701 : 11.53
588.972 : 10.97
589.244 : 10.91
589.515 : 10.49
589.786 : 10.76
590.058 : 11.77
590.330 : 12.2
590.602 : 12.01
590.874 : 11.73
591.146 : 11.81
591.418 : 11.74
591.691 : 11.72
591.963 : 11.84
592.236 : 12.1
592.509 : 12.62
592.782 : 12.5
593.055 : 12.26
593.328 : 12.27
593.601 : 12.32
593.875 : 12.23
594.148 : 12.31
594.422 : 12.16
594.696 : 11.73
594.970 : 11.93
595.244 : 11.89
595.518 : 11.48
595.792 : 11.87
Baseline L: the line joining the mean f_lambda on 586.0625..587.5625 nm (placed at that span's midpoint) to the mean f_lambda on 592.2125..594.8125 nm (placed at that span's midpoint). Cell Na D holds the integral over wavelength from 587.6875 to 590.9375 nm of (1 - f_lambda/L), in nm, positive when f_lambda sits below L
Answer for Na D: 0.21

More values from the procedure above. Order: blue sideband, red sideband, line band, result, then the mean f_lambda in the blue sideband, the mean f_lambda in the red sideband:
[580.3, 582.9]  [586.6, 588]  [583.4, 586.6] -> 0.090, 12.4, 13.3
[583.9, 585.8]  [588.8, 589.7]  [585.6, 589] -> -0.271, 12.7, 10.8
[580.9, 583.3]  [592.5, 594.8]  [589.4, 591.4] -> 0.120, 12.4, 12.3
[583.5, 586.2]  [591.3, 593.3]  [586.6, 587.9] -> -0.088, 12.6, 12.1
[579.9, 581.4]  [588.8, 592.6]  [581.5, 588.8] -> -0.313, 12.5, 11.6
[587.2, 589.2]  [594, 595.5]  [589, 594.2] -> 0.175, 12.6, 12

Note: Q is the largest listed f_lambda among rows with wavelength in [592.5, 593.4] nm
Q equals 12.62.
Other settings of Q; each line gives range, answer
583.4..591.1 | 14.66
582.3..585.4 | 13.05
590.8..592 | 11.84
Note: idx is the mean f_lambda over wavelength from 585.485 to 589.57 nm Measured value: 12.3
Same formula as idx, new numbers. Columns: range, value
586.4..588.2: 13.1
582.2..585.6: 12.6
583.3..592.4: 12.2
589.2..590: 10.8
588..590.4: 11.5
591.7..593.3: 12.2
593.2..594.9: 12.2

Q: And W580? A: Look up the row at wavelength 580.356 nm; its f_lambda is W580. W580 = 12.83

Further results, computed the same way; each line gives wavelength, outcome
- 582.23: 12.1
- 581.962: 12.18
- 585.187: 12.42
